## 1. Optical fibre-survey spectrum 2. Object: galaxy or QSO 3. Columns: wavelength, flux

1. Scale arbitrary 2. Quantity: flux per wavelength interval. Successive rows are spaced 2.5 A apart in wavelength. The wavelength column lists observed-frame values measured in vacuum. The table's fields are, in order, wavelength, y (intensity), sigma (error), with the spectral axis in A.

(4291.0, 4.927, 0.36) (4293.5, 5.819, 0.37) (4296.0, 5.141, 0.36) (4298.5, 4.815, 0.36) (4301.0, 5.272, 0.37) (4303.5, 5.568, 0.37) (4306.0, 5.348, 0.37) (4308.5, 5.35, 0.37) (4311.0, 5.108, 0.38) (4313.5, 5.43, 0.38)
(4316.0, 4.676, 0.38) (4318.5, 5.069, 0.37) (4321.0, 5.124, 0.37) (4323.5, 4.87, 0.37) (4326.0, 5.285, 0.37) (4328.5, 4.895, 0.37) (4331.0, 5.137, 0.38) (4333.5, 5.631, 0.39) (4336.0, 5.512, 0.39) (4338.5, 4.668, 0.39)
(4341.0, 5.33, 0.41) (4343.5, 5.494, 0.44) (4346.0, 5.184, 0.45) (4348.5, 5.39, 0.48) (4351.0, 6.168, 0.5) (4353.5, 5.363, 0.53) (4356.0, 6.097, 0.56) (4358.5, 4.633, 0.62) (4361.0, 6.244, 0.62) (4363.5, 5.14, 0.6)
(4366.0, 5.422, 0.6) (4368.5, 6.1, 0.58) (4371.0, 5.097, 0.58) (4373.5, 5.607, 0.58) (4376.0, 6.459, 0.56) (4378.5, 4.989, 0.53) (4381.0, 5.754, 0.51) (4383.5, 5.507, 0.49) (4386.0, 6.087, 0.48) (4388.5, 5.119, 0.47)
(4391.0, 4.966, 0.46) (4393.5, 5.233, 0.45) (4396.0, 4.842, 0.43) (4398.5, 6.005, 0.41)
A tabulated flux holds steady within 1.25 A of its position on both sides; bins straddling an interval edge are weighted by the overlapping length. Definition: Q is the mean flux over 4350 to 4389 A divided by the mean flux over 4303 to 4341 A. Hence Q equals 1.09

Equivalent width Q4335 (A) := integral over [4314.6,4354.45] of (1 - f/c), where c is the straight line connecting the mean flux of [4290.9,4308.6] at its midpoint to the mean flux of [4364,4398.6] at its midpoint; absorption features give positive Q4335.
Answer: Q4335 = 1.1 A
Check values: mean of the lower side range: 5.3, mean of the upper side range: 5.49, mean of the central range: 5.24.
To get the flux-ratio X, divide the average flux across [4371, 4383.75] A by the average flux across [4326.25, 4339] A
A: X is 1.08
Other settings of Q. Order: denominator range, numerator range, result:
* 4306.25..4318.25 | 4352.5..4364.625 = 1.07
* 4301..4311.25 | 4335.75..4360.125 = 1.01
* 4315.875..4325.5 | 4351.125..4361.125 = 1.12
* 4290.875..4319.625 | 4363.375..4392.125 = 1.06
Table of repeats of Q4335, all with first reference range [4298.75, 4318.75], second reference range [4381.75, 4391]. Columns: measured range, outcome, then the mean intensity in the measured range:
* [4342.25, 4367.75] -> -0.7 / 5.52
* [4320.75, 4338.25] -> 0.4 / 5.18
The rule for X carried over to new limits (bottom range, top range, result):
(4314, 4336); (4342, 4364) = 1.08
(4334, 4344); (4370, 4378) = 1.08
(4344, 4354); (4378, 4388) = 1.01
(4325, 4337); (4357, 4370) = 1.04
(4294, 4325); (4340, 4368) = 1.07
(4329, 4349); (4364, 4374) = 1.05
